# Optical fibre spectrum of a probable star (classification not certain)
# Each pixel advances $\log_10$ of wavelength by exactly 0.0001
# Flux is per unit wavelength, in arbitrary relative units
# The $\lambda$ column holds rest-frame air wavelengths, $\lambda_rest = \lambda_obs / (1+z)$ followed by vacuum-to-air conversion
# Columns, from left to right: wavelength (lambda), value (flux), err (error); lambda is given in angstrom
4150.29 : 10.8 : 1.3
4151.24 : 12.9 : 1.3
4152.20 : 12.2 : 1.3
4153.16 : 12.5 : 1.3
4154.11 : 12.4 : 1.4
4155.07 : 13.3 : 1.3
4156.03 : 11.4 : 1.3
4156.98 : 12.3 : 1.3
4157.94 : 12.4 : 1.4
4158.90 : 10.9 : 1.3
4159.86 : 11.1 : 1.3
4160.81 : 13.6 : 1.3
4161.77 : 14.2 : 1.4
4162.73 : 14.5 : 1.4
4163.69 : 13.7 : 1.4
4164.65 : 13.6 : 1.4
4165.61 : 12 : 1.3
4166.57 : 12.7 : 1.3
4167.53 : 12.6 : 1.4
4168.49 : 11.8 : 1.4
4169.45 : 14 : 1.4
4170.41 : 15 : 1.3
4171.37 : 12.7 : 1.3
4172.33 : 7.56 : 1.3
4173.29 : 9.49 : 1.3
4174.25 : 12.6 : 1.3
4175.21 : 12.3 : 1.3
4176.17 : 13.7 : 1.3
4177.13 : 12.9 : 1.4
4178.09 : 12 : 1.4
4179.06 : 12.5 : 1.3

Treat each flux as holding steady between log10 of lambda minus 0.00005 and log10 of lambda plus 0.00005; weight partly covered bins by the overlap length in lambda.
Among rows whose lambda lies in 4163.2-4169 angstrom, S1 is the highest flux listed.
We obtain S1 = 13.7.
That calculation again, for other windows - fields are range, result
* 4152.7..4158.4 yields 13.3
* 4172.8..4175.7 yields 12.6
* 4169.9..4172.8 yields 15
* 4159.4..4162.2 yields 14.2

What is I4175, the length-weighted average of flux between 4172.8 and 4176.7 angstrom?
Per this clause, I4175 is 12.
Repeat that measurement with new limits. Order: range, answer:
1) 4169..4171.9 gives 13.8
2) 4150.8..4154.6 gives 12.5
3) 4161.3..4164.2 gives 14.1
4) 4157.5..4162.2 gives 12.4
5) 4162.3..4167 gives 13.3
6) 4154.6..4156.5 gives 12.3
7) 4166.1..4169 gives 12.4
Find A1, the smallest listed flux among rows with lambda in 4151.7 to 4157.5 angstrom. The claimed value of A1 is 11.4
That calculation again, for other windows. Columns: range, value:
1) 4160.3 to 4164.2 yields 13.6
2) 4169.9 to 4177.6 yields 7.56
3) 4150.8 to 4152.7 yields 12.2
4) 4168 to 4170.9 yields 11.8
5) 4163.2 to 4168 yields 12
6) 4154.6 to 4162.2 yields 10.9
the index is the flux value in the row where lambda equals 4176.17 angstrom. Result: 13.7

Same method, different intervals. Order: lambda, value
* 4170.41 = 15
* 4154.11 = 12.4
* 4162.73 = 14.5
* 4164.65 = 13.6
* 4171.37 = 12.7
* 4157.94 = 12.4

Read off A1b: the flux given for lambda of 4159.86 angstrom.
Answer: 11.1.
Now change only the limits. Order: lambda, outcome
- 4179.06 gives 12.5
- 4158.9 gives 10.9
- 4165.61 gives 12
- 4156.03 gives 11.4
